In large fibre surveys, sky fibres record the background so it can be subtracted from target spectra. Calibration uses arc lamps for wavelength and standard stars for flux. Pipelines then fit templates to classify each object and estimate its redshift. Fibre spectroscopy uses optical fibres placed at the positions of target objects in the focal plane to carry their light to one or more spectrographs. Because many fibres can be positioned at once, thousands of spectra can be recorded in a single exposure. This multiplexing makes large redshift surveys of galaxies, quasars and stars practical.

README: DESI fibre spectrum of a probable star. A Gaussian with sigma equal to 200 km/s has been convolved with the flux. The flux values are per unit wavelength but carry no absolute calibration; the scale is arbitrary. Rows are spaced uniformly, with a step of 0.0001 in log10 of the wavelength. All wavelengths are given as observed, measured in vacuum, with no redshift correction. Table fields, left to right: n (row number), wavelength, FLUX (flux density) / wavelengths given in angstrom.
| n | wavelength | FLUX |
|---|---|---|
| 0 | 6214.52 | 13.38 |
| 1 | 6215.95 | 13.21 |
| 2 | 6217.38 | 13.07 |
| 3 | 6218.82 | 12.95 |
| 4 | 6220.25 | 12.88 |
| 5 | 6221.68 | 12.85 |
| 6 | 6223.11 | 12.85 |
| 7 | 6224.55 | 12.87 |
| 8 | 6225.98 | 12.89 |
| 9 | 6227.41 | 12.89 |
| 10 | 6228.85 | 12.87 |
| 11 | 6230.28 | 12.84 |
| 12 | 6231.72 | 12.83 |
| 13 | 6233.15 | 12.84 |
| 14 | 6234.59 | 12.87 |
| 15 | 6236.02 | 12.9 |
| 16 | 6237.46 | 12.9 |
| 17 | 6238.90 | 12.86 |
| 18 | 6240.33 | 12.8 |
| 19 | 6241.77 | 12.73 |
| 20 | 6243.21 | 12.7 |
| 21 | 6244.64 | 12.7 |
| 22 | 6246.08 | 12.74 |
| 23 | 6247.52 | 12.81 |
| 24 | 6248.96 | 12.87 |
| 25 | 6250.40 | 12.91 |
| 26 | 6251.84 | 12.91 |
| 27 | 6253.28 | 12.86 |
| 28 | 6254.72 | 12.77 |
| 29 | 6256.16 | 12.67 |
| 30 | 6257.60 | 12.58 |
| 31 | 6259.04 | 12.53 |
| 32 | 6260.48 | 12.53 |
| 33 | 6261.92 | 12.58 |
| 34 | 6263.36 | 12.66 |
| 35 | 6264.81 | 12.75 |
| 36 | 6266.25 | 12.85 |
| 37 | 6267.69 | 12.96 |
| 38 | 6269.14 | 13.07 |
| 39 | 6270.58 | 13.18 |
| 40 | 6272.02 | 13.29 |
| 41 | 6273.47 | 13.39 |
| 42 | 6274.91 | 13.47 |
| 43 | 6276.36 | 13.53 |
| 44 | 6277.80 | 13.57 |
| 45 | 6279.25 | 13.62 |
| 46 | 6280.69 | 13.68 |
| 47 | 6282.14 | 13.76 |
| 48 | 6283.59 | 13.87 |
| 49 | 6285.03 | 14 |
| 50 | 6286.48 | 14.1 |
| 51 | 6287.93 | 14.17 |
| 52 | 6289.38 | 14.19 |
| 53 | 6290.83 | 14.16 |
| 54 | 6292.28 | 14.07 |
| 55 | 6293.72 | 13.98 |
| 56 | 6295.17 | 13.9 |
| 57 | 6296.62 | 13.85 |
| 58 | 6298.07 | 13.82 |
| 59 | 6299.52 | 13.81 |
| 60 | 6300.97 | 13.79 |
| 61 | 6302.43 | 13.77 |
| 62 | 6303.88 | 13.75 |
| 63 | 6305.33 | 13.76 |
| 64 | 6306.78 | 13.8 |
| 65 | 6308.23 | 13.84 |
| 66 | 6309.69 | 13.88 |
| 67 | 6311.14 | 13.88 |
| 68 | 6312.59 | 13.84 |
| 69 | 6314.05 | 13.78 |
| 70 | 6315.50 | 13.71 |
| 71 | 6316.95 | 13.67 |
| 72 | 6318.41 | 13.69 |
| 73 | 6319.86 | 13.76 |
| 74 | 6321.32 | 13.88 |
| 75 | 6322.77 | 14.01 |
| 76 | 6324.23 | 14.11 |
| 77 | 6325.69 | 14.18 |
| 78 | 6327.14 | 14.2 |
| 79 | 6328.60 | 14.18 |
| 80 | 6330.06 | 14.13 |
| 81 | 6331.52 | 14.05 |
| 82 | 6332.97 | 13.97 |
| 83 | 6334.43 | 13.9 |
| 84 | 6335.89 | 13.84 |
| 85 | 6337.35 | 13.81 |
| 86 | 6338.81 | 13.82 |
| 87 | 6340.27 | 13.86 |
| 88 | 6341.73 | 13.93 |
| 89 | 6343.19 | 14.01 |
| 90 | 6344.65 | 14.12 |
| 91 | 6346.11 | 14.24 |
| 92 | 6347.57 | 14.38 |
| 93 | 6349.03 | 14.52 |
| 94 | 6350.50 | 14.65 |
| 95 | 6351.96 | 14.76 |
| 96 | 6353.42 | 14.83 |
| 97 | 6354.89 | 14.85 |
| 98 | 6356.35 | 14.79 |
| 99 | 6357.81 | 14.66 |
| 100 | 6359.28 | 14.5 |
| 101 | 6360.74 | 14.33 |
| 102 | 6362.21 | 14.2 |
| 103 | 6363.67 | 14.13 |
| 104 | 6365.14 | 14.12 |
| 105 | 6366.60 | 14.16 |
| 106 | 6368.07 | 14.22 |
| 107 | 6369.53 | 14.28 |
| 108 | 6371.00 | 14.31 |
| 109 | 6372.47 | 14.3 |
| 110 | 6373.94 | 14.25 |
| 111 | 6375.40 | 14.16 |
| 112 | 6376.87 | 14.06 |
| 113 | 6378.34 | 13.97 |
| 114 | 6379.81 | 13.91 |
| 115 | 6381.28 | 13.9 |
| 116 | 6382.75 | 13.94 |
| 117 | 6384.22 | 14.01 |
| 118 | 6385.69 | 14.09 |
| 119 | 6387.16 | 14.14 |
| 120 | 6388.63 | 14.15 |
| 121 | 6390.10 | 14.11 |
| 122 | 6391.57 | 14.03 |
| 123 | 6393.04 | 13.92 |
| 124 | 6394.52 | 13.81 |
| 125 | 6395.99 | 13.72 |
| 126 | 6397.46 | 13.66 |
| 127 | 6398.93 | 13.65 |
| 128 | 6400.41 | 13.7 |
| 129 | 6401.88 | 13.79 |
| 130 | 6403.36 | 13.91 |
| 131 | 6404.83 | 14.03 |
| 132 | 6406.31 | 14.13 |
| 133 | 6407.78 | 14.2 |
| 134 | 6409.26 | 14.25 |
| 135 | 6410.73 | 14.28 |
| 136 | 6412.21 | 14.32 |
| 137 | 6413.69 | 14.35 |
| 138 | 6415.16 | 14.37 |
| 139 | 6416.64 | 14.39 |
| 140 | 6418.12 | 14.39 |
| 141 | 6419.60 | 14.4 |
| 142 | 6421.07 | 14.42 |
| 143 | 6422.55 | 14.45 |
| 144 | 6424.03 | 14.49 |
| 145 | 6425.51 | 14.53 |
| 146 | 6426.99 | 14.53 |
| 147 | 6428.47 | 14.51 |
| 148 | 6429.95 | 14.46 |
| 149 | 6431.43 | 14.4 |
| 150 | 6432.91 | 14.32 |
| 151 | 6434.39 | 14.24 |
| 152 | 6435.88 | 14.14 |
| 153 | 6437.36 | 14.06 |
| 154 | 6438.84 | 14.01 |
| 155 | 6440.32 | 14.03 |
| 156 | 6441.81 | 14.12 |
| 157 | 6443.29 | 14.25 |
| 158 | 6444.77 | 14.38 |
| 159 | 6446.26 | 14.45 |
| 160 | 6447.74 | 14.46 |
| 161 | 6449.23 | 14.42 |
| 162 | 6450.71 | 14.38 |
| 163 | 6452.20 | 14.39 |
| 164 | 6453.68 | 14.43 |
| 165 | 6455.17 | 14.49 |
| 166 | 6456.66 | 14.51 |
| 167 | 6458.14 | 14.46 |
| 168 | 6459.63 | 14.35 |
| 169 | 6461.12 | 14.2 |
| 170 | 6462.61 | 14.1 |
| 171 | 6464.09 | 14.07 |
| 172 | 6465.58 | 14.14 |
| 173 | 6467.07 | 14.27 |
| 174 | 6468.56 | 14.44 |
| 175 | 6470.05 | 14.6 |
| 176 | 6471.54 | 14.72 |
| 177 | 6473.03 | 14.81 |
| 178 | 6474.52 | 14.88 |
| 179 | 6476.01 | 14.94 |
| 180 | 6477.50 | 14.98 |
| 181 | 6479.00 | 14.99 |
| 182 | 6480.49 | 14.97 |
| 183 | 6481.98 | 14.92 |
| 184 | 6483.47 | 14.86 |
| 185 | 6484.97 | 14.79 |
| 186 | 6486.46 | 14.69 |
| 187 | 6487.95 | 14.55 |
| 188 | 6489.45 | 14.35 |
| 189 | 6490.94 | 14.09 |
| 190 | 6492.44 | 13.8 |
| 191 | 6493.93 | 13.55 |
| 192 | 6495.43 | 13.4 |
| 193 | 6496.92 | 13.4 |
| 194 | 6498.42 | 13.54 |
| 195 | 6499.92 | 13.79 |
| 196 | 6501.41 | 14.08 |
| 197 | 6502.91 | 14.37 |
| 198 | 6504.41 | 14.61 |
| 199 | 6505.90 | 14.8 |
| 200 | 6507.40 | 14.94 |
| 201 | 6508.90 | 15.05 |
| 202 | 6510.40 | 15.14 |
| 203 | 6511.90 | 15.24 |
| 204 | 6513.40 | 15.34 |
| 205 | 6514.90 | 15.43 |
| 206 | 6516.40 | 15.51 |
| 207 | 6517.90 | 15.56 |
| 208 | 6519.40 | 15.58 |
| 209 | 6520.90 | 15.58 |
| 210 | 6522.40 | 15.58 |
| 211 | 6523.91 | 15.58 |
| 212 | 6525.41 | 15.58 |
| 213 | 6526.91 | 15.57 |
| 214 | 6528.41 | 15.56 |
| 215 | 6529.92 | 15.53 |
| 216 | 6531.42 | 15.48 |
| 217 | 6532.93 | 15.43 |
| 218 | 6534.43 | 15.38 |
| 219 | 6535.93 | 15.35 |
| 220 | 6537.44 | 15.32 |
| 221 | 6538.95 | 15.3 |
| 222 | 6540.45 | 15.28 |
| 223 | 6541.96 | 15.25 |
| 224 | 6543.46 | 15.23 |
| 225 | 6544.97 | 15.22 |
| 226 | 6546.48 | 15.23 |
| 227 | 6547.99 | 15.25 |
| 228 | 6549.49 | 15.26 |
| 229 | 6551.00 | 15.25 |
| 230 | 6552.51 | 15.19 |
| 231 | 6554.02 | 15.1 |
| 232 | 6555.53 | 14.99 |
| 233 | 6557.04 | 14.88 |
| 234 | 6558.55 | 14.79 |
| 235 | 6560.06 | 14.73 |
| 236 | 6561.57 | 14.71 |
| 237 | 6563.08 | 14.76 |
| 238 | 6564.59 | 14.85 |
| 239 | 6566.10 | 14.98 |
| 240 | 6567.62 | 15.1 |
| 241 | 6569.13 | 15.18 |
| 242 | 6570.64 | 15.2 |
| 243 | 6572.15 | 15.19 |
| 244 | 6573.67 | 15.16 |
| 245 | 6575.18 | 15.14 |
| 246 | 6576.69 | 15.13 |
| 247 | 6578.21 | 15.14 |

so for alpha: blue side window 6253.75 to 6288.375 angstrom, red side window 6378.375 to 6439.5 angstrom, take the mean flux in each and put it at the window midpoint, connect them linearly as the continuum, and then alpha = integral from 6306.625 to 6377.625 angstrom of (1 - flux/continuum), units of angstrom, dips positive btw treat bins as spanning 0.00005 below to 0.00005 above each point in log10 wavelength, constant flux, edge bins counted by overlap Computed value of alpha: -2.26 angstrom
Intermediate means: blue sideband 13.2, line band 14.1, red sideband 14.1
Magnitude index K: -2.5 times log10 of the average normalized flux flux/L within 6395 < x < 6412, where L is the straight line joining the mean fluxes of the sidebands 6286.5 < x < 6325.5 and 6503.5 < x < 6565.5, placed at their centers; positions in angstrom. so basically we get 0.04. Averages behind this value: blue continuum 13.9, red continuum 15.2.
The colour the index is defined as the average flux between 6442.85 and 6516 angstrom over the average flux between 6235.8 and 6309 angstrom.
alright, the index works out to 1.1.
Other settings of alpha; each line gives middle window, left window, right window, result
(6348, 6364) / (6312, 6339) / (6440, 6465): -0.6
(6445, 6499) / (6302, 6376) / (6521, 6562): 1.7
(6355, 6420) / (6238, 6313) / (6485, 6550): -0.2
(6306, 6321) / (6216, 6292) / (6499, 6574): -0.3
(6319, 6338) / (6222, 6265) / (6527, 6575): -0.8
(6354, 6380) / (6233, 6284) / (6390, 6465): -1.0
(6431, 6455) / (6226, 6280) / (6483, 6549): 0.2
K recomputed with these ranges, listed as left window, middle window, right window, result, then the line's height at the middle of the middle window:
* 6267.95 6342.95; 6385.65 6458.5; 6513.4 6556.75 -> 0.03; 14.6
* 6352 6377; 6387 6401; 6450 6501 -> 0.04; 14.4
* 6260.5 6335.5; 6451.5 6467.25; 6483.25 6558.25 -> 0.02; 14.6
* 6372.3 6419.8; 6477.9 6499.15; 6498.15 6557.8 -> 0.04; 14.8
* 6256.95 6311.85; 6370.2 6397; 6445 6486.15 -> 0.00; 14.1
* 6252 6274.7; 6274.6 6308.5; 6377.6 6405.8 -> -0.06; 13.1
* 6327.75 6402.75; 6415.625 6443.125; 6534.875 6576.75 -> 0.01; 14.5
